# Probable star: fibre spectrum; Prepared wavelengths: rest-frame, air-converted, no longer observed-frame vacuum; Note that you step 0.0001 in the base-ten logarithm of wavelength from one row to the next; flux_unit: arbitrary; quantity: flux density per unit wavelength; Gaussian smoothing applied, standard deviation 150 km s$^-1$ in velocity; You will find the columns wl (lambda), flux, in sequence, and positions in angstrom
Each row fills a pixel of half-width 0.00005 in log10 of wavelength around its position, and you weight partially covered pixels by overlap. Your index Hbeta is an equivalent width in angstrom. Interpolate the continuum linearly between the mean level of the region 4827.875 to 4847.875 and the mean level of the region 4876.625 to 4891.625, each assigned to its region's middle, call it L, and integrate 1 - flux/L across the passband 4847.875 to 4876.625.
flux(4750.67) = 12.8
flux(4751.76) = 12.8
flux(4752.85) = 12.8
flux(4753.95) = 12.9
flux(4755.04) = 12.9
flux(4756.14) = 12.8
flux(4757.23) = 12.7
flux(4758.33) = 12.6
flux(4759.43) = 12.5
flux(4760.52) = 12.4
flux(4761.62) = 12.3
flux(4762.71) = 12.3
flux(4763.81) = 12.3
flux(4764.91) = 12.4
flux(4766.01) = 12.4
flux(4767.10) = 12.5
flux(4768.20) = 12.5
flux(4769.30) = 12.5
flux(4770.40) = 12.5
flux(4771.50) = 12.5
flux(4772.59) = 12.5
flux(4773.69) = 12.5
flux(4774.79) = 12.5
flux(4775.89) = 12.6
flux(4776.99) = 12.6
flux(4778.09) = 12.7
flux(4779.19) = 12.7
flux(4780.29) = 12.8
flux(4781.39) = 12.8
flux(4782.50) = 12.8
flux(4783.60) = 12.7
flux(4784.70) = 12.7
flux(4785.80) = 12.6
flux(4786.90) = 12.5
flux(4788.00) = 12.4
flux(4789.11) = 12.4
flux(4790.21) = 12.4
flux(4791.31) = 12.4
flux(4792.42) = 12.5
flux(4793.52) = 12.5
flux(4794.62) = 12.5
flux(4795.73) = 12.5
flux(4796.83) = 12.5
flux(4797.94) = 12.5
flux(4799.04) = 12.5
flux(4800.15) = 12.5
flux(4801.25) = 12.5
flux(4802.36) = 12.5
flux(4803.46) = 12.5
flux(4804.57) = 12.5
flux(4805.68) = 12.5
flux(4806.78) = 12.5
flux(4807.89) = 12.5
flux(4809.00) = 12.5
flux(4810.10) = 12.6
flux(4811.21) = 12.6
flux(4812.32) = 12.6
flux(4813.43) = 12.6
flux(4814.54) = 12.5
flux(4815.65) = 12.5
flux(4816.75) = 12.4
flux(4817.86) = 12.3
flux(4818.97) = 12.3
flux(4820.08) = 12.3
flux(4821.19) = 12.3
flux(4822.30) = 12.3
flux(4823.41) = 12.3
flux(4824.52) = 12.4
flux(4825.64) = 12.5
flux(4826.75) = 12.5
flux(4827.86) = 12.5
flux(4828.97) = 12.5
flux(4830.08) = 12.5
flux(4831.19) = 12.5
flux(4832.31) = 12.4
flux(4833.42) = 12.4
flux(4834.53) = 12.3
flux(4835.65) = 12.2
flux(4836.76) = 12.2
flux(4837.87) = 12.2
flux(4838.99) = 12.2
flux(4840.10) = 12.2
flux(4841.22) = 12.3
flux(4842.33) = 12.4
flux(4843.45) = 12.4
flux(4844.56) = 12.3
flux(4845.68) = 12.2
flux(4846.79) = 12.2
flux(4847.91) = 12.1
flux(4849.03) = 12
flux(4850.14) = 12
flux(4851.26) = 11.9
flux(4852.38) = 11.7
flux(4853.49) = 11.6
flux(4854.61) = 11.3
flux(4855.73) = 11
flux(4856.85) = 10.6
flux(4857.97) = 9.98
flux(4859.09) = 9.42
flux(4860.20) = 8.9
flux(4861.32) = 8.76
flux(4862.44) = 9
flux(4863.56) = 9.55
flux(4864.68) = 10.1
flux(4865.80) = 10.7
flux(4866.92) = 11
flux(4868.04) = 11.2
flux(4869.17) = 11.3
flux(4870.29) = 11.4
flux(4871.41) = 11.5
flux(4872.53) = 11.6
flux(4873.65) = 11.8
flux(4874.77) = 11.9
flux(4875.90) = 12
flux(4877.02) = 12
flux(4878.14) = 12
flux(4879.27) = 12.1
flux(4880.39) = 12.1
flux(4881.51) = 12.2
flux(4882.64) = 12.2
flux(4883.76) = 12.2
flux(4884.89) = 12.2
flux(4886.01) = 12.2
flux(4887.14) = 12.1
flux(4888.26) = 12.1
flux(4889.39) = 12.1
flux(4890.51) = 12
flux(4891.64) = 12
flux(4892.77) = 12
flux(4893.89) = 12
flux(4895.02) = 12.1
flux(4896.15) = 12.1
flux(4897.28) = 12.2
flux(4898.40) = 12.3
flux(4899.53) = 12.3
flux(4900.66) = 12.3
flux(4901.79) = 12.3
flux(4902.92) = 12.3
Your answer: 3.0 angstrom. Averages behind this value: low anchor 12.3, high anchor 12.1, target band 10.9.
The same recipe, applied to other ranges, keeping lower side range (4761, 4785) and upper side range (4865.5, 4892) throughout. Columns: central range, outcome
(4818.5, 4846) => -0.44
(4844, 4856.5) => 0.21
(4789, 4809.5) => -0.19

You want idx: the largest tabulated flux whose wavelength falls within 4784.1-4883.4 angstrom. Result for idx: 12.7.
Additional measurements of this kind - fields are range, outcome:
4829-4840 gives 12.5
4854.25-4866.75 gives 11.3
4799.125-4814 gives 12.6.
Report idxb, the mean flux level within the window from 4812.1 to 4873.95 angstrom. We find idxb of 11.7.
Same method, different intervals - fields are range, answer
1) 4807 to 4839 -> 12.4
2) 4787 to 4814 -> 12.5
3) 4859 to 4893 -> 11.4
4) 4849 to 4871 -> 10.6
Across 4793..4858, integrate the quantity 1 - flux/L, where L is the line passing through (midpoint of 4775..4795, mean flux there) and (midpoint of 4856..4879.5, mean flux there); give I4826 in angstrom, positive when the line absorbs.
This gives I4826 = -3.1 angstrom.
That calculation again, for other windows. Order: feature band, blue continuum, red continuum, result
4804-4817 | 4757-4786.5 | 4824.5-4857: -0.23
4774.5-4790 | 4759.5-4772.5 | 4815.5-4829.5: -0.25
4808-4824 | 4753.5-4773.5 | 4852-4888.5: -0.76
